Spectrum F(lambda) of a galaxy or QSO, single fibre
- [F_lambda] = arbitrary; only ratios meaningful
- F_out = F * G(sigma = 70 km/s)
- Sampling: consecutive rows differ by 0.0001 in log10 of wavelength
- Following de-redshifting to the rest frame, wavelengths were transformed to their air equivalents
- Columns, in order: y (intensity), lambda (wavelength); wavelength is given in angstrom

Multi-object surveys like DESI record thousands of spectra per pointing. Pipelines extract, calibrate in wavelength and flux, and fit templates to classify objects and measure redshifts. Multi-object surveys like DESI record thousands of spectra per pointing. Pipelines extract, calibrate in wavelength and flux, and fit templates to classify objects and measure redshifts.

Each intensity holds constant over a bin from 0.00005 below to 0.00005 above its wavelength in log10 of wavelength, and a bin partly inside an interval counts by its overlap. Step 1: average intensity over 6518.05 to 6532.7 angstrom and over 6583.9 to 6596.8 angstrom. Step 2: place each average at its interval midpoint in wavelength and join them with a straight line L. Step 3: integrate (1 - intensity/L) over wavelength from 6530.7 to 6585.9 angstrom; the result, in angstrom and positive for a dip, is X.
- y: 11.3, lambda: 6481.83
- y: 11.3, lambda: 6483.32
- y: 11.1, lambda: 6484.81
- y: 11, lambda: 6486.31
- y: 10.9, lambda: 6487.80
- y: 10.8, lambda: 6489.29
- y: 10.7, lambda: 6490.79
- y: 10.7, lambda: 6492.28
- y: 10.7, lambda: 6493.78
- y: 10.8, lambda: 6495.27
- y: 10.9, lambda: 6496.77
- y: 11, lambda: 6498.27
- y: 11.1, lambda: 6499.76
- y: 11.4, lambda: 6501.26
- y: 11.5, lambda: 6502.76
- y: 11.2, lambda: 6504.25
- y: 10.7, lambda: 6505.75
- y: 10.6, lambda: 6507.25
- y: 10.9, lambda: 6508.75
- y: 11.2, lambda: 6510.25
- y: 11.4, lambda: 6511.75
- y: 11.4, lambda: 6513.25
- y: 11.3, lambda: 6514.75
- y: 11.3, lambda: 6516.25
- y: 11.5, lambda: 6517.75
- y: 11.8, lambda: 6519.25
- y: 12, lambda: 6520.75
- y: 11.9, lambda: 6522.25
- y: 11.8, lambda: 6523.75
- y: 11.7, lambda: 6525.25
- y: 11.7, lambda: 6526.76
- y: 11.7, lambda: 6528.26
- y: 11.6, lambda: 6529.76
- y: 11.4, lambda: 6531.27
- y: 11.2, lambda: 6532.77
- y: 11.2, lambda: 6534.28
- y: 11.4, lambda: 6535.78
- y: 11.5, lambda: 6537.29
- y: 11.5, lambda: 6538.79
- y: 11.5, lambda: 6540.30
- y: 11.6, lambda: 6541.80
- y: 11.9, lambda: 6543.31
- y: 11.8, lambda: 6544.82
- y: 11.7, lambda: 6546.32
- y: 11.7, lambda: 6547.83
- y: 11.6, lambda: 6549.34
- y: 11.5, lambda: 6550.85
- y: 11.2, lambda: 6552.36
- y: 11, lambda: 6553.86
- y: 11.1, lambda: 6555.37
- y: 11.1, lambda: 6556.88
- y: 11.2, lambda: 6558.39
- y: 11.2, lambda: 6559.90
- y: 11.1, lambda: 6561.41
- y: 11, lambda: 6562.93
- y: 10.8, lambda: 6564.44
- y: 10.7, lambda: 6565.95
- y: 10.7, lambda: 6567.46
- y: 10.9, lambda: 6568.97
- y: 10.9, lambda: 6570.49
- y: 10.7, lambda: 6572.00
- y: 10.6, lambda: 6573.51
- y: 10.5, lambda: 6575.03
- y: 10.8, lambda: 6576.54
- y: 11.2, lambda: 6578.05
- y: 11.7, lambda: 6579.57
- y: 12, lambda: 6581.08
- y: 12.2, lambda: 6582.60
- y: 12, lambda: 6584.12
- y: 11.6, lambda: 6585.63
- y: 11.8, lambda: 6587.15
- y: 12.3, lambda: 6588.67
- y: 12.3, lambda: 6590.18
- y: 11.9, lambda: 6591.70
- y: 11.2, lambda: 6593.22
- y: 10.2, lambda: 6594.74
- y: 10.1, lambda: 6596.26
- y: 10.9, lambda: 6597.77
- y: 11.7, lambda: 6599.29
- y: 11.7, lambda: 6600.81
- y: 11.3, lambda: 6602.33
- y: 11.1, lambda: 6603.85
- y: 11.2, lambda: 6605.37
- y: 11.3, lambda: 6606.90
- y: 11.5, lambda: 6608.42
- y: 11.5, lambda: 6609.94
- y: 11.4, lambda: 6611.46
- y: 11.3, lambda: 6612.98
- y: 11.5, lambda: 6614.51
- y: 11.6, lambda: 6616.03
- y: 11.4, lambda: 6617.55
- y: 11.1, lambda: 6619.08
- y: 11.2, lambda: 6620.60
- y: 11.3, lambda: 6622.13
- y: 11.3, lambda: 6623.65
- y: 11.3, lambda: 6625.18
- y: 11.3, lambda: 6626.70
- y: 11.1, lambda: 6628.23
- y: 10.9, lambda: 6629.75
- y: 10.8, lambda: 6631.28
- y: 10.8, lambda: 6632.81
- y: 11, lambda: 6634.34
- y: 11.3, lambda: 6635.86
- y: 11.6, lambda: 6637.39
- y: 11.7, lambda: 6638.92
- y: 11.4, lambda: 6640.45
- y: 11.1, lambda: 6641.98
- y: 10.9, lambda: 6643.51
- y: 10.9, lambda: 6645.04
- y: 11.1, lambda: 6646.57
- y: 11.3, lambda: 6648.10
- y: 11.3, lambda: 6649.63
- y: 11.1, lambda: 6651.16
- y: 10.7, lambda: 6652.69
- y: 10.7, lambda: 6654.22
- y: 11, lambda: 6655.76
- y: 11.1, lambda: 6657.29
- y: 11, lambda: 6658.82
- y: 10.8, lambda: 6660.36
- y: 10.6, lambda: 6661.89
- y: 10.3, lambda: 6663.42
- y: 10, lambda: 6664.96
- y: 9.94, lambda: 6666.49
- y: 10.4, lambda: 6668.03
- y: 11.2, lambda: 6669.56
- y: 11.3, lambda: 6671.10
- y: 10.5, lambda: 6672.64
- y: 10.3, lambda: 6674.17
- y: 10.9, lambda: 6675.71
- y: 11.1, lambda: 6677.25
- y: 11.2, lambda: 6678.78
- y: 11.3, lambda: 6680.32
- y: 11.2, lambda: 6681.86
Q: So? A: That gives 1.48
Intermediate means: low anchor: 11.7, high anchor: 11.5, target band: 11.3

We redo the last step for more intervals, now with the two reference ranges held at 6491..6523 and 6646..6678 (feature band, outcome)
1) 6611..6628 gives -0.66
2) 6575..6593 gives -1.20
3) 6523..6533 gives -0.42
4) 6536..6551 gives -0.71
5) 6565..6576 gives 0.31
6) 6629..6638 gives -0.16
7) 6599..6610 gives -0.46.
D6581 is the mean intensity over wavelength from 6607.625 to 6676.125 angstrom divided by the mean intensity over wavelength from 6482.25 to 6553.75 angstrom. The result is 0.97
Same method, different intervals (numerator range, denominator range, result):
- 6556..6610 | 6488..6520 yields 1.01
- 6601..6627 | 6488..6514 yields 1.03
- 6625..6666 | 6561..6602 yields 0.98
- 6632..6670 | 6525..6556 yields 0.95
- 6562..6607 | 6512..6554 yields 0.97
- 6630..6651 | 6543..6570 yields 0.99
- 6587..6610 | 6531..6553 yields 0.99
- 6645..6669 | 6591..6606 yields 0.97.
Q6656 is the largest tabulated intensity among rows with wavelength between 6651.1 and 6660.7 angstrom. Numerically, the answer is 11.1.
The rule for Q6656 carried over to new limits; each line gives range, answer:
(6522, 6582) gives 12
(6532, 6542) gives 11.6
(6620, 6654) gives 11.7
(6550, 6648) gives 12.3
